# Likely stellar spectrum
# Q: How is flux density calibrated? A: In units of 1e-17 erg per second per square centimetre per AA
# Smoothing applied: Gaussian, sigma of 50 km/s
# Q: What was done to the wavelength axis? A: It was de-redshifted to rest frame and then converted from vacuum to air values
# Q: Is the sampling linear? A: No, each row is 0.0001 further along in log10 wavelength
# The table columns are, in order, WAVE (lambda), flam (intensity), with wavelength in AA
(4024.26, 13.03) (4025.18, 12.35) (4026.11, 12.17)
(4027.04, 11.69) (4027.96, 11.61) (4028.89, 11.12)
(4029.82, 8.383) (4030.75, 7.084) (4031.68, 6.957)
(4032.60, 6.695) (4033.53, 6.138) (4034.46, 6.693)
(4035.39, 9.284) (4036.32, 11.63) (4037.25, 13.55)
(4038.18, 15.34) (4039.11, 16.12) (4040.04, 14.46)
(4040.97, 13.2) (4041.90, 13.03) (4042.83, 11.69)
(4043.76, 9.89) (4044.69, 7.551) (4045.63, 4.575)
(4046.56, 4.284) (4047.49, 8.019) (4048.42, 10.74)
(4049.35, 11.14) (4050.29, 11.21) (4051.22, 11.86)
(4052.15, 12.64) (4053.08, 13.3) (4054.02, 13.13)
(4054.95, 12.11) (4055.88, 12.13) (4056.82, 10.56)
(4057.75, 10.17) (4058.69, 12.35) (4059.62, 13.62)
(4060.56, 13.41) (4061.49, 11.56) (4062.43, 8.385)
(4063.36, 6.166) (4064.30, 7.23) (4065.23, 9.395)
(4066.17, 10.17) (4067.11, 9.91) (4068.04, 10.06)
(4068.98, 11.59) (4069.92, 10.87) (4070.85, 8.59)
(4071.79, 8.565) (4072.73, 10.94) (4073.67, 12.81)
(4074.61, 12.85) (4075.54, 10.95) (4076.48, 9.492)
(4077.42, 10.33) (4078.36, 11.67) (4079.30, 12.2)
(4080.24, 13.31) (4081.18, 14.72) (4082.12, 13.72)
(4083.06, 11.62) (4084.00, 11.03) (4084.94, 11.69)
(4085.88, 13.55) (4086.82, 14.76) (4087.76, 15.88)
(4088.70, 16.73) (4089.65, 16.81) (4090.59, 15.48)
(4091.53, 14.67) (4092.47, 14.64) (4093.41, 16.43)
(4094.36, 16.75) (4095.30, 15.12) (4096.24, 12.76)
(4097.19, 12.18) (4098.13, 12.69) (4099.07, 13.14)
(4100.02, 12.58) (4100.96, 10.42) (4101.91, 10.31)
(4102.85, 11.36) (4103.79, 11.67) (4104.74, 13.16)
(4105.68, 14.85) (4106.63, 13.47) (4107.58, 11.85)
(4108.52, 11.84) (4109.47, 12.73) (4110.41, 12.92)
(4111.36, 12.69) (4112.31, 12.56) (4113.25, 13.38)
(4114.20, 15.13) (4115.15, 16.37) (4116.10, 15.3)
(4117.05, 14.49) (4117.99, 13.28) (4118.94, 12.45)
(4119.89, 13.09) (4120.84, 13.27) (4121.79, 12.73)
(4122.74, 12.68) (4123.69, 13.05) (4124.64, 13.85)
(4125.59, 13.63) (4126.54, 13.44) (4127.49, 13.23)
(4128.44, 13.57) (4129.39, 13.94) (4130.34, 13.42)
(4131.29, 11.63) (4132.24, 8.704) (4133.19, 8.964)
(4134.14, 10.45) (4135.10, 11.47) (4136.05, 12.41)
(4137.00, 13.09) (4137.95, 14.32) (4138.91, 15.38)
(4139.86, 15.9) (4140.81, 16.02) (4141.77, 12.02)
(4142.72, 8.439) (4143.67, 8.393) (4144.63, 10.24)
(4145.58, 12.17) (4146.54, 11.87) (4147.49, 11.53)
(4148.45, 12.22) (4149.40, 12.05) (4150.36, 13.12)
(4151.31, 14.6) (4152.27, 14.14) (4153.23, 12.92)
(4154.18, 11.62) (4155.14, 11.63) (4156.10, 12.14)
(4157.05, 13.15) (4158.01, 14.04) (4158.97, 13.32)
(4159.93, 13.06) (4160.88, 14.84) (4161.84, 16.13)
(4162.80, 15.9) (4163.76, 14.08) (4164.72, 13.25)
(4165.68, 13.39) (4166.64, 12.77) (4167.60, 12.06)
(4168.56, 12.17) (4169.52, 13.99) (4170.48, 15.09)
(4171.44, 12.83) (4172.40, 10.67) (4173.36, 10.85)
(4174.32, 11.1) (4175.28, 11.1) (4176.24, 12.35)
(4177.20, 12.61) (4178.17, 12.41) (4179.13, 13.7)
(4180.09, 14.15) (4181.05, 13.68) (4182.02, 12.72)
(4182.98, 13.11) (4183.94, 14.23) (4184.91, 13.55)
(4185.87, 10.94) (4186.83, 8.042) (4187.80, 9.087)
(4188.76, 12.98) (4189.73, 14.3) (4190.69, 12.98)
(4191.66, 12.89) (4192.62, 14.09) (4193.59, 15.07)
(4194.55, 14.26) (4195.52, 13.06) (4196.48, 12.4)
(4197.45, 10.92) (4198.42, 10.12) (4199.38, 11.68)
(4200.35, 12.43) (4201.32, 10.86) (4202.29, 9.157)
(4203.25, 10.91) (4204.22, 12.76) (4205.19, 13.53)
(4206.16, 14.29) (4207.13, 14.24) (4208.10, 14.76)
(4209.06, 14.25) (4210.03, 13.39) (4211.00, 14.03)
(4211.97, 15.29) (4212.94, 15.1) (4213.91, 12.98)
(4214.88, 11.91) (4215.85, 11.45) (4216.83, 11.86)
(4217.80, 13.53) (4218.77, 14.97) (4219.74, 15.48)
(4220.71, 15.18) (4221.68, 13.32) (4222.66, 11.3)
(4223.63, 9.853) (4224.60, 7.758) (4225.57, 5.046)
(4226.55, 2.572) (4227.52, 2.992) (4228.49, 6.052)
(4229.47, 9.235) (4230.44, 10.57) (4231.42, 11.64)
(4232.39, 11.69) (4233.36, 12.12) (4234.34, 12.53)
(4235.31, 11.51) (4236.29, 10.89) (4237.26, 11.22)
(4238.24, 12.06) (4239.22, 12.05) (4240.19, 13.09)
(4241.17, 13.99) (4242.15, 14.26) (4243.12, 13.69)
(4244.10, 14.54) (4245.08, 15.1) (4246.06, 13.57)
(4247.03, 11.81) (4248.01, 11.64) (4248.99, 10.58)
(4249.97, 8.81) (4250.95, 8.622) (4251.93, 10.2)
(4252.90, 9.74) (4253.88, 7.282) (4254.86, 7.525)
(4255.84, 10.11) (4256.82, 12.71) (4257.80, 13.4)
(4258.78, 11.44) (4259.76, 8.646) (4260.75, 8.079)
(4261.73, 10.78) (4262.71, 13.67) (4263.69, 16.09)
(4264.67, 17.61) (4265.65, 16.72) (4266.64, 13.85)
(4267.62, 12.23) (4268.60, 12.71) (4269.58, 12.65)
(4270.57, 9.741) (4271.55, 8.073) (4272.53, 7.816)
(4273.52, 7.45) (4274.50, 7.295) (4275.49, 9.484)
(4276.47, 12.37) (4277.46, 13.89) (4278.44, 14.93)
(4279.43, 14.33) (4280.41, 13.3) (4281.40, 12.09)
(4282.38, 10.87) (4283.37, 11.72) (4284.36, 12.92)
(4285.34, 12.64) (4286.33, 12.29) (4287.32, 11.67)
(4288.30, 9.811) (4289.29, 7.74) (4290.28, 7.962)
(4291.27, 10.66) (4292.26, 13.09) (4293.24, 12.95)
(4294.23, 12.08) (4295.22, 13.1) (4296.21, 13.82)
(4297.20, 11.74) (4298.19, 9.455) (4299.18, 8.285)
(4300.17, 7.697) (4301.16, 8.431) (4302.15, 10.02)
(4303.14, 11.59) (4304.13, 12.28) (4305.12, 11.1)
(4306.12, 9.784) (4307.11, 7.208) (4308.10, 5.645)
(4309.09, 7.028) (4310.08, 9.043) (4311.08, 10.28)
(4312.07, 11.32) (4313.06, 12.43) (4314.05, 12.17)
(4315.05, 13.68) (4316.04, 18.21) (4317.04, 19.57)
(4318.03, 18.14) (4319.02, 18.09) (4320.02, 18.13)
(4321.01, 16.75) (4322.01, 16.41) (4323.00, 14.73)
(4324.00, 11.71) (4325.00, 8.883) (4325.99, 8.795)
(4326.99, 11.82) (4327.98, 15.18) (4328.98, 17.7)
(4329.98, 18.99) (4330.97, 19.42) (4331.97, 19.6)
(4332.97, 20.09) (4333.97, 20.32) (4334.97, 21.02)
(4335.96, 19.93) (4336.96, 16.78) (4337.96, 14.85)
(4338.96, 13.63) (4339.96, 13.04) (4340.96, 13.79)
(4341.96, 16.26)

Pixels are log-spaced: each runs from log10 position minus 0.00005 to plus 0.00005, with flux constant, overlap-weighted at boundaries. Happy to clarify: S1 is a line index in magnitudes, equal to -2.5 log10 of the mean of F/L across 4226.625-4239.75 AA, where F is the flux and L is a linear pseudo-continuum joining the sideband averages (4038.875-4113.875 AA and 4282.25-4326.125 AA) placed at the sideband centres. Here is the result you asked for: 0.17 mag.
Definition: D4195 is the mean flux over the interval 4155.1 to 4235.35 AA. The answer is 12.3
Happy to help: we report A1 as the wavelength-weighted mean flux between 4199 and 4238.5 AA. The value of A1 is 11.6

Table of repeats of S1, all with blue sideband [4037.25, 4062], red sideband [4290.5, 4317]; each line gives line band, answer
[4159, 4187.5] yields -0.15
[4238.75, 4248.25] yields -0.20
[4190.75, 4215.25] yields -0.16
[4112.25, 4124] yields -0.20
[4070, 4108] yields -0.13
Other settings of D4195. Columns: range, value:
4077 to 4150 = 13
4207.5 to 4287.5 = 11.7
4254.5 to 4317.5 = 11.4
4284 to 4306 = 10.9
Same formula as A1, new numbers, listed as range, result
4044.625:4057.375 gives 10.3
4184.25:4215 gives 12.7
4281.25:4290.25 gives 11.1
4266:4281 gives 11.4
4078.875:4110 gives 13.5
